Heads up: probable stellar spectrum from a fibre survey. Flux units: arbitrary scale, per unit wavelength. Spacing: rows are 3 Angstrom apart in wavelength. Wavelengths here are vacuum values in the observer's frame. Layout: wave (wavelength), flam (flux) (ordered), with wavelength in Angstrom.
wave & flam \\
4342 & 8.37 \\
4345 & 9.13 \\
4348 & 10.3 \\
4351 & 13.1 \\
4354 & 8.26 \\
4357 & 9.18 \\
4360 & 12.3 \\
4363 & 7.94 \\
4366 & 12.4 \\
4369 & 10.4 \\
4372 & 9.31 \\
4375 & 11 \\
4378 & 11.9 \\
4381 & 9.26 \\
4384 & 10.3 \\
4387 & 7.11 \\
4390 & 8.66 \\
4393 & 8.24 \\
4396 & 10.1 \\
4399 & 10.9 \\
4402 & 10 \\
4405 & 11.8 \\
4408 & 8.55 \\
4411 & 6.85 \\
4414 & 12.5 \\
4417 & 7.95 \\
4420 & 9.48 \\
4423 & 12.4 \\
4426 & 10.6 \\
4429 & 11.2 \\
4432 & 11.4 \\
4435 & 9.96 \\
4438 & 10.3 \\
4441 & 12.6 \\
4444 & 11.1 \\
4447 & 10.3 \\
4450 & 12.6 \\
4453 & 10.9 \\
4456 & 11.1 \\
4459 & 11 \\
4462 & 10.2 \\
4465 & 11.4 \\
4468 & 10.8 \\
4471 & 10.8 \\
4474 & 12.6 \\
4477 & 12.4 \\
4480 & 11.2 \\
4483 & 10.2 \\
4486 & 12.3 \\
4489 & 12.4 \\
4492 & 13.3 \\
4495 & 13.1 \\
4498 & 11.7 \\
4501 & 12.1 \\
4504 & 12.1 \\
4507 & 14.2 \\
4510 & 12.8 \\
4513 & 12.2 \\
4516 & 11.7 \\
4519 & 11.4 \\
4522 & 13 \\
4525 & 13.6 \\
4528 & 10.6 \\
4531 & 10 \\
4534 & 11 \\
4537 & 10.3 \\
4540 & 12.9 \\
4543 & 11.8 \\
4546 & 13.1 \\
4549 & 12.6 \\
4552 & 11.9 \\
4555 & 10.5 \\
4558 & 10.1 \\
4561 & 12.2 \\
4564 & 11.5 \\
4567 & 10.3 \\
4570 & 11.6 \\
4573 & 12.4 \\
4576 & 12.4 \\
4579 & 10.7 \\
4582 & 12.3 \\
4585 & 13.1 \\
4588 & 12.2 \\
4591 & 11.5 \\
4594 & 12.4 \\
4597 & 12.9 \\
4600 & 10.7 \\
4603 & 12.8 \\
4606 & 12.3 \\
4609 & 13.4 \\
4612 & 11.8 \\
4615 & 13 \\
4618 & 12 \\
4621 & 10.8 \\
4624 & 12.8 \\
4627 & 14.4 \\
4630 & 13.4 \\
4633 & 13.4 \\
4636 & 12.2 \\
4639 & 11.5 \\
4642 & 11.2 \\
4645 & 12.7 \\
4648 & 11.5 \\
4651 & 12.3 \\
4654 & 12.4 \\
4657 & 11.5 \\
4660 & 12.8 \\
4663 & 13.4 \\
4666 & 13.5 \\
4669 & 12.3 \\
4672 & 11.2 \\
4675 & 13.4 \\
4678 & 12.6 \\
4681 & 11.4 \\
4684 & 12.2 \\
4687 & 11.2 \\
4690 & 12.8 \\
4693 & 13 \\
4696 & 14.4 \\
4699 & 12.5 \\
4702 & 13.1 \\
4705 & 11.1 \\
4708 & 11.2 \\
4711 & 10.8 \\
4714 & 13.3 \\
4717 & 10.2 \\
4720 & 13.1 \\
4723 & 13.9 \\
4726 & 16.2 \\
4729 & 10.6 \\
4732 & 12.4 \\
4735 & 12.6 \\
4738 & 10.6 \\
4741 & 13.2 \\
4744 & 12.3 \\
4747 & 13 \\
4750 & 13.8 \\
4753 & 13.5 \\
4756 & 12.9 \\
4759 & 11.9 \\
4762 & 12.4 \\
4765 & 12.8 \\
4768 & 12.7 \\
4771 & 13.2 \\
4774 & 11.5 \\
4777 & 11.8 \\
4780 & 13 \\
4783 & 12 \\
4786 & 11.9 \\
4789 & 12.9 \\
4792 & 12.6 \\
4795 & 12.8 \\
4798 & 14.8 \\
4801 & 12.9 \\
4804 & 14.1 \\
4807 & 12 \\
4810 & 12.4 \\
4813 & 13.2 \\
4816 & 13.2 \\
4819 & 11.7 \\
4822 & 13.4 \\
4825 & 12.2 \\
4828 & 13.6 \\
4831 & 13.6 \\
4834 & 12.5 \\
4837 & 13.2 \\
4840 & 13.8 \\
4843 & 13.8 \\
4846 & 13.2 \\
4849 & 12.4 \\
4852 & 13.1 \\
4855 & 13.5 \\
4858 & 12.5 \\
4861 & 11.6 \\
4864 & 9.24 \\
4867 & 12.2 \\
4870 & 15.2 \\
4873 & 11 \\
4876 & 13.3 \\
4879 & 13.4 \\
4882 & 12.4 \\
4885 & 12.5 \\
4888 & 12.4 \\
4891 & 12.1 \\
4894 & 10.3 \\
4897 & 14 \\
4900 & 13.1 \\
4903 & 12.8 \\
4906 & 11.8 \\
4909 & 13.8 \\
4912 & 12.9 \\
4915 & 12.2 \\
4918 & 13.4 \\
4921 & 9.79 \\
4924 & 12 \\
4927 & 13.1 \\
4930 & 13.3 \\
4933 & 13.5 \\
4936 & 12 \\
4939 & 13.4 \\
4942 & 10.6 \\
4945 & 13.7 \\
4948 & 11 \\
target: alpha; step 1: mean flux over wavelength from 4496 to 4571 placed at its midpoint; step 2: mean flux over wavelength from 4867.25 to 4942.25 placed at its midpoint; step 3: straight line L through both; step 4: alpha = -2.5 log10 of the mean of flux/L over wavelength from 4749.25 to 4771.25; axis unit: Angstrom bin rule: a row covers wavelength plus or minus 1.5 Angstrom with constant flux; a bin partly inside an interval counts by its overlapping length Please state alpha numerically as -0.05 mag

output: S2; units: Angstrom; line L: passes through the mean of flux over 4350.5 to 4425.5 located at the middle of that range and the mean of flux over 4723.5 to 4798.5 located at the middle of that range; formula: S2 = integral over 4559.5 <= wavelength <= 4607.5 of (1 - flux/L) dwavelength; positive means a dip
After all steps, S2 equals -2.4 Angstrom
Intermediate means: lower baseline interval 9.96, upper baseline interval 12.7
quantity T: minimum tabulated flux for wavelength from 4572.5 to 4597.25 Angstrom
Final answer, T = 10.7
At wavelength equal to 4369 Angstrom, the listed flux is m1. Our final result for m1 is 10.4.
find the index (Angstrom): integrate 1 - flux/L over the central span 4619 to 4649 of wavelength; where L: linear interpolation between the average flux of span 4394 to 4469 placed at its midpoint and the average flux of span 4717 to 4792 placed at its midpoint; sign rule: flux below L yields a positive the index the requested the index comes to -1.3 Angstrom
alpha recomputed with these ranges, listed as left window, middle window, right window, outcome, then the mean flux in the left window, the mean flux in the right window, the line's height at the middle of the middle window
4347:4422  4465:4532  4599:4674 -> -0.093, 9.93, 12.4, 11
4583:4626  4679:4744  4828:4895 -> 0.006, 12.3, 12.6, 12.4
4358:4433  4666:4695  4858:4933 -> -0.083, 10.1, 12.4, 11.4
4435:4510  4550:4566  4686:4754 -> 0.068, 11.7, 12.6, 12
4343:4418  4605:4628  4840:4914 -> -0.122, 9.9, 12.6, 11.2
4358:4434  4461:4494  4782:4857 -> -0.096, 10.1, 13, 10.7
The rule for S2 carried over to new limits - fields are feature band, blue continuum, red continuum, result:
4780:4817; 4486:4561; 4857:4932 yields -1.7 Angstrom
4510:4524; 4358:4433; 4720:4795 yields -1.6 Angstrom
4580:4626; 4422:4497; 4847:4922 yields -1.9 Angstrom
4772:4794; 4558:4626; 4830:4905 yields 0.3 Angstrom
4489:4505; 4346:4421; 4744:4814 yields -2.6 Angstrom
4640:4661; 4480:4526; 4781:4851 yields 1.0 Angstrom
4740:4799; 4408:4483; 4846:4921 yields -3.2 Angstrom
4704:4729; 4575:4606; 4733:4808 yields 0.3 Angstrom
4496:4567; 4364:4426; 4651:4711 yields -4.8 Angstrom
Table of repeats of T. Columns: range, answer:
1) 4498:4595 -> 10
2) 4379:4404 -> 7.11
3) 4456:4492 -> 10.2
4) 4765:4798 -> 11.5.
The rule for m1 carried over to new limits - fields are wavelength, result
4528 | 10.6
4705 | 11.1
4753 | 13.5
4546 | 13.1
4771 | 13.2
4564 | 11.5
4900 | 13.1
